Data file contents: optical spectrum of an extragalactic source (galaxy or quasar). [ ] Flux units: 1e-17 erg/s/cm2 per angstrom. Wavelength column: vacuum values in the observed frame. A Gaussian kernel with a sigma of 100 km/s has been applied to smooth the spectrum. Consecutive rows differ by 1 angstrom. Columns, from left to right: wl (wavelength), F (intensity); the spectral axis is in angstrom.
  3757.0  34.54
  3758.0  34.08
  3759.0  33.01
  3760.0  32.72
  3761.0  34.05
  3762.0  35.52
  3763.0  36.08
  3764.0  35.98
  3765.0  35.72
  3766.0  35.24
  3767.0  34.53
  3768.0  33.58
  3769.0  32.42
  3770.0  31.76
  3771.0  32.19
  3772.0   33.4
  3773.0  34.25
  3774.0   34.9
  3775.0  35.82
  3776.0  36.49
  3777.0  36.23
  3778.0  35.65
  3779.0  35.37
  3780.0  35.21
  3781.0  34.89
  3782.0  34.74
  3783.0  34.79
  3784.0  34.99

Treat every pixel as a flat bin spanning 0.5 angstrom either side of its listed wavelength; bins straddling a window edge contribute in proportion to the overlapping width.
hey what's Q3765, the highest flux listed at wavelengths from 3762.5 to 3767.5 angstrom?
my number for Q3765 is 36.08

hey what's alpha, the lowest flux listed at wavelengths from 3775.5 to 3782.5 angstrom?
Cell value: 34.74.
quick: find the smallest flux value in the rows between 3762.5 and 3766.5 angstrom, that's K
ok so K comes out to 35.24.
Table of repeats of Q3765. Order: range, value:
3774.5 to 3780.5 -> 36.49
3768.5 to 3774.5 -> 34.9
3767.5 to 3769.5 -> 33.58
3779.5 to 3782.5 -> 35.21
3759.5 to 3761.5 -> 34.05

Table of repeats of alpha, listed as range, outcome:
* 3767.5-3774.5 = 31.76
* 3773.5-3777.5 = 34.9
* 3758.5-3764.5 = 32.72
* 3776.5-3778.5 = 35.65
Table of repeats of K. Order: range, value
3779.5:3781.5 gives 34.89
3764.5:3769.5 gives 32.42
